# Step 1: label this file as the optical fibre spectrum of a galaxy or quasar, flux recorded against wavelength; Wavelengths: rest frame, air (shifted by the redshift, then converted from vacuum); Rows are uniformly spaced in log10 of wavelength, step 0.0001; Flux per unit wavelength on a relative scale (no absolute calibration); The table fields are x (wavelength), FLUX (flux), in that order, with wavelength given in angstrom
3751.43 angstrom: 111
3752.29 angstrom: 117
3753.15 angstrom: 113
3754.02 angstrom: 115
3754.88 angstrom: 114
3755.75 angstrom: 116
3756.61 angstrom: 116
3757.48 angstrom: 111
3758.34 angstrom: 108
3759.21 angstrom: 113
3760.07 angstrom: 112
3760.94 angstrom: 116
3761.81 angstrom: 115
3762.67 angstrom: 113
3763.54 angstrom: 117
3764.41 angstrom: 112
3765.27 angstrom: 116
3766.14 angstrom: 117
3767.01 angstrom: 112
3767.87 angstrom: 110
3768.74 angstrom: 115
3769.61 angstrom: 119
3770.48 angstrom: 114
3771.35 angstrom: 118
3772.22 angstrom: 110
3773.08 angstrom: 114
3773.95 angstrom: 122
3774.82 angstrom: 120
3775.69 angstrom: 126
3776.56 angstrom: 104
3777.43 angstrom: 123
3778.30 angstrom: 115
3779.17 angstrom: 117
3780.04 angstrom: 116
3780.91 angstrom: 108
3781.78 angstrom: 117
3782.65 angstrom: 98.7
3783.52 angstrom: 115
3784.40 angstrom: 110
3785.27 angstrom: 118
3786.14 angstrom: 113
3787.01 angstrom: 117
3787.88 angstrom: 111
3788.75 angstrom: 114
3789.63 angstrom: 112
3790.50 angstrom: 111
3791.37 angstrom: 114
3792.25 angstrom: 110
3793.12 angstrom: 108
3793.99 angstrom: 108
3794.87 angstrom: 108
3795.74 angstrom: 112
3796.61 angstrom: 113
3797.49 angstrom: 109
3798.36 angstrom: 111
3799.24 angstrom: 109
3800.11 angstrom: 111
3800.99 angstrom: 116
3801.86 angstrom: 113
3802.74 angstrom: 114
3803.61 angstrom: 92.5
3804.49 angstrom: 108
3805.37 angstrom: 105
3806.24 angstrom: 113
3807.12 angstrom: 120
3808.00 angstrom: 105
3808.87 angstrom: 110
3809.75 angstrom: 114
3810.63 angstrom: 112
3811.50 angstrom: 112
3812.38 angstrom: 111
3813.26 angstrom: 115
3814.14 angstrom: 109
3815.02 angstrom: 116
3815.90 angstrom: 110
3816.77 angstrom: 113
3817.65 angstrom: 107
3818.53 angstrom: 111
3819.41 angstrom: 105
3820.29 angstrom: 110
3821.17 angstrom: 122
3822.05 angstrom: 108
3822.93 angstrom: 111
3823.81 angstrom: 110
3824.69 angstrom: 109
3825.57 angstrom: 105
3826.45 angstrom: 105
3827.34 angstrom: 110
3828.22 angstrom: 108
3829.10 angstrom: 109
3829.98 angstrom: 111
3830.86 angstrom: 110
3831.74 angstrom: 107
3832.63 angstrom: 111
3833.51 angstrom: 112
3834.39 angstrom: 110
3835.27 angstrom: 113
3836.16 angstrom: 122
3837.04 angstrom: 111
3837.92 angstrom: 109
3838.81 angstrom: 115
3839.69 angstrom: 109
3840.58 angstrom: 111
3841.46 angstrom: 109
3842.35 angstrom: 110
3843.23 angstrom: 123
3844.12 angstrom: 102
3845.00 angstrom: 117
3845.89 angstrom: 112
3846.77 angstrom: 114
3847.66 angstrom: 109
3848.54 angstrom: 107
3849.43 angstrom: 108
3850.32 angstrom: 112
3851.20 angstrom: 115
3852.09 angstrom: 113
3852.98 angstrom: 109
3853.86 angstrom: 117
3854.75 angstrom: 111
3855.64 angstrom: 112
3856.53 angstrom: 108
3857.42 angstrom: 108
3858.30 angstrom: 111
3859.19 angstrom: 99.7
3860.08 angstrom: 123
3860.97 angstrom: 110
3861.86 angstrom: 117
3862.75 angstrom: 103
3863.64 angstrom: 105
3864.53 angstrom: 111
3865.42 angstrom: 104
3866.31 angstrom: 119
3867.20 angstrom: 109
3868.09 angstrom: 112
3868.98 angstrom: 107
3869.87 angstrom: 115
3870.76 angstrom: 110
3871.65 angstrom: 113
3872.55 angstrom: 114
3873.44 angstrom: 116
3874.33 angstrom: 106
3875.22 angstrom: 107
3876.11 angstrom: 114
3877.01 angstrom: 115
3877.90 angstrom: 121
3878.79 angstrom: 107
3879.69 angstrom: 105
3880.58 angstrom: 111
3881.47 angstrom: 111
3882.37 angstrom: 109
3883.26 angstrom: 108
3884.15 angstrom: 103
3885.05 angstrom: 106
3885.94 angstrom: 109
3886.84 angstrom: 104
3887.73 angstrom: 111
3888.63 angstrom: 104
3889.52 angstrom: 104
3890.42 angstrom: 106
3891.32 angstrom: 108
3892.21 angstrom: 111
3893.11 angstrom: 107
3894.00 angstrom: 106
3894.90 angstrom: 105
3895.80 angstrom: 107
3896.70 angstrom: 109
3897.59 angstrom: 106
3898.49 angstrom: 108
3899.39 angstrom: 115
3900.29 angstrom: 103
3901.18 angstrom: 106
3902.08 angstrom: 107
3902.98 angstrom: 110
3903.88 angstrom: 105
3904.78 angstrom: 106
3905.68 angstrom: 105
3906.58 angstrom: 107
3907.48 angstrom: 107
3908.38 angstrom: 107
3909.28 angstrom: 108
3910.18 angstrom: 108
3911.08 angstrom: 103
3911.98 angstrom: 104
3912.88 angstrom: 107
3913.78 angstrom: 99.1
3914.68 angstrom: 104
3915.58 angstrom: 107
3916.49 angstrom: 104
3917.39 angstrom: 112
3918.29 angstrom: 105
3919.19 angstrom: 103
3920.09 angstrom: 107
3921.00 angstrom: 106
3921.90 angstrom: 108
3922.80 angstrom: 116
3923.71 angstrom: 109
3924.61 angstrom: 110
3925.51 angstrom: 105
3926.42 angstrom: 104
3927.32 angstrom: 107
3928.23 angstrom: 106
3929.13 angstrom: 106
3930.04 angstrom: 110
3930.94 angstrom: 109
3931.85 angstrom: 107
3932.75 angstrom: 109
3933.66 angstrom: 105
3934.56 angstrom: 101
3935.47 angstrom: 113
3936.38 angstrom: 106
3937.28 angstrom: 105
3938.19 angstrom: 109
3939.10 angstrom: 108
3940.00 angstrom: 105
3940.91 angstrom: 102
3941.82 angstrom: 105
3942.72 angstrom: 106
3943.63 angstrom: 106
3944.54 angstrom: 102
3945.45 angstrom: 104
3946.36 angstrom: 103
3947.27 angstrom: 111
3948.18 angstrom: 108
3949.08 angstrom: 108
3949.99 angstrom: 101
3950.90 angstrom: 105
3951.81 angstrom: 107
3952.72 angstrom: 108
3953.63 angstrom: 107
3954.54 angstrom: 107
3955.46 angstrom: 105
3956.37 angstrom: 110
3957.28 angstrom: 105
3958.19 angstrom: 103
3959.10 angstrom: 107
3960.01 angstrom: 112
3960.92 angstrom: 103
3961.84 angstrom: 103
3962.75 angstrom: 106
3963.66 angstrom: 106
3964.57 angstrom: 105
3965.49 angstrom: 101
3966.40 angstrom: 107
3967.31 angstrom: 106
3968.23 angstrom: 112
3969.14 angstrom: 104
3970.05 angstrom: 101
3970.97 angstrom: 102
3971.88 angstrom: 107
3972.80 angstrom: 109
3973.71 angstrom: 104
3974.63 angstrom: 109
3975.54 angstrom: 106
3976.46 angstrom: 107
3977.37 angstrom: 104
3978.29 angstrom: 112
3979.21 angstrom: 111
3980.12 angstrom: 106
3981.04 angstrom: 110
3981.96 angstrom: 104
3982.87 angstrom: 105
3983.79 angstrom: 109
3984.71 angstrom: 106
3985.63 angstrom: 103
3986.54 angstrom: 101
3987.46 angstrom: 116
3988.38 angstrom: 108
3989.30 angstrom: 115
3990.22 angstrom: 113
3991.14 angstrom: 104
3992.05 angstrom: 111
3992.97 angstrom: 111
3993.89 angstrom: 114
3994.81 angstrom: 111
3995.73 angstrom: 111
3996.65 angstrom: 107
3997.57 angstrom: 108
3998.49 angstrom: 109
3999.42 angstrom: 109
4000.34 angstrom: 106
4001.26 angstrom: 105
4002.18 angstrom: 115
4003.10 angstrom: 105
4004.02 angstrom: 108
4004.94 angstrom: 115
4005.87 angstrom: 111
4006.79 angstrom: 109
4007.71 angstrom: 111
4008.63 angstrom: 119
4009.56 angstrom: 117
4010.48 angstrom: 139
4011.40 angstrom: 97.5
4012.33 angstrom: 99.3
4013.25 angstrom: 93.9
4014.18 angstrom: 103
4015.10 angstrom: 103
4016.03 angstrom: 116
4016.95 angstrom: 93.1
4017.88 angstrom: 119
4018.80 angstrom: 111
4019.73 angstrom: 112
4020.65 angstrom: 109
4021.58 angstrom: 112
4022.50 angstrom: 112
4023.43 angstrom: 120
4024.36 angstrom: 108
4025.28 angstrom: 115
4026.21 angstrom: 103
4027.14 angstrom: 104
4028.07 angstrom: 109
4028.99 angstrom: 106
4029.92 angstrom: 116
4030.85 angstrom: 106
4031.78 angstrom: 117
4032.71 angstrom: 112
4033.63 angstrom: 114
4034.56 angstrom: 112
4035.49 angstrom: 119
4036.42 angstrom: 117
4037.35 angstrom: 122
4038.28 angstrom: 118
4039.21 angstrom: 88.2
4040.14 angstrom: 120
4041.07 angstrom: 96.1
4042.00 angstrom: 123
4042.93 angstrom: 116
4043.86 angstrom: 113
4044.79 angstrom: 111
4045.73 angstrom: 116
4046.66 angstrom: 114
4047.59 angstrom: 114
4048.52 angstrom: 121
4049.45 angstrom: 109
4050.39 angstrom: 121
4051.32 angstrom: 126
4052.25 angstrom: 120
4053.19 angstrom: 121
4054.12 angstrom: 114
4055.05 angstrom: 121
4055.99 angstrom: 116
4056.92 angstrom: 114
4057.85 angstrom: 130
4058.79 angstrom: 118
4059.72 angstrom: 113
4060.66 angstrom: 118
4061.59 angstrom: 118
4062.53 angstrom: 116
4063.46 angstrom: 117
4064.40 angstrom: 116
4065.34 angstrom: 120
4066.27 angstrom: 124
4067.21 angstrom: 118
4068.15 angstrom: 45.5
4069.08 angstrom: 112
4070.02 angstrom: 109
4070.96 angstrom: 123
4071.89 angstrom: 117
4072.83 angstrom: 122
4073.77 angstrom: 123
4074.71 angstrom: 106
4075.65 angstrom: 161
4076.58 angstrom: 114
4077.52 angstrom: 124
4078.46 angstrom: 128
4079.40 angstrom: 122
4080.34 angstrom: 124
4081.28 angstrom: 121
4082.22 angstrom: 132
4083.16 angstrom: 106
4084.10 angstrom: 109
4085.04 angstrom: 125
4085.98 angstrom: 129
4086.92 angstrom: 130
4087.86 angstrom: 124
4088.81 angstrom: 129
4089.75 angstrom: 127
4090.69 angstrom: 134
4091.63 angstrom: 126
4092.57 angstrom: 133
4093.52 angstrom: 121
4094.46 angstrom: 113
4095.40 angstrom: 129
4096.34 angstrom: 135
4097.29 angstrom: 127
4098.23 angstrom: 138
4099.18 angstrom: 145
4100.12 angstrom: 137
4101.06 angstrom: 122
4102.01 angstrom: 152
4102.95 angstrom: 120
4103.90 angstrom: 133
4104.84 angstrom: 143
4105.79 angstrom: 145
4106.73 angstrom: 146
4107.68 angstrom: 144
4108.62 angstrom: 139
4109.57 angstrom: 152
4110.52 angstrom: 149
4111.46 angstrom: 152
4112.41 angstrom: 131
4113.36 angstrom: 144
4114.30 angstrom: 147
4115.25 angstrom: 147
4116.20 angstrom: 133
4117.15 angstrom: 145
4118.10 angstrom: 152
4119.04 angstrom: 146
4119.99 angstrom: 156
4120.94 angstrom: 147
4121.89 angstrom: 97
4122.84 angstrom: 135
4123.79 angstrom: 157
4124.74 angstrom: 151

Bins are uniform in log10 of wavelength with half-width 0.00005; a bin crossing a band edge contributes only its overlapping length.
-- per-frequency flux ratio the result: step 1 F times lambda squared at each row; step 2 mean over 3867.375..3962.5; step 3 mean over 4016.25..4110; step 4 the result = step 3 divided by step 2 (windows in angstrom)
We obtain 1.2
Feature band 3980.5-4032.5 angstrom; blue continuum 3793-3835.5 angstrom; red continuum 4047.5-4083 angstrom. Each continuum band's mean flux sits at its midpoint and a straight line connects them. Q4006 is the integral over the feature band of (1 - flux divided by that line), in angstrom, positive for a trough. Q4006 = 3.0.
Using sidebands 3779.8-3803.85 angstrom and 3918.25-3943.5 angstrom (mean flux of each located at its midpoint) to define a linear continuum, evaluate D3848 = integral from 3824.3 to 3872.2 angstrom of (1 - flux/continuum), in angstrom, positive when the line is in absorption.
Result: -0.6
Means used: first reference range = 111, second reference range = 107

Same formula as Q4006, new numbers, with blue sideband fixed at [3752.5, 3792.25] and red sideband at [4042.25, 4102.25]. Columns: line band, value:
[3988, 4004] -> 1.3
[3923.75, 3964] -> 4.0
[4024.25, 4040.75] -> 1.2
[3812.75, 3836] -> 1.0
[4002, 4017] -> 1.3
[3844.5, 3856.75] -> 0.4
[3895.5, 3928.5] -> 3.0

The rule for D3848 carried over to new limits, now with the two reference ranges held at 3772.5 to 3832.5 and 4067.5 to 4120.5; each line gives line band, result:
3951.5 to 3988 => 4.7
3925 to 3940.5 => 1.7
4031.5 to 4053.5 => 2.1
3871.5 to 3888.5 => 1.0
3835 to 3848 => 0.2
